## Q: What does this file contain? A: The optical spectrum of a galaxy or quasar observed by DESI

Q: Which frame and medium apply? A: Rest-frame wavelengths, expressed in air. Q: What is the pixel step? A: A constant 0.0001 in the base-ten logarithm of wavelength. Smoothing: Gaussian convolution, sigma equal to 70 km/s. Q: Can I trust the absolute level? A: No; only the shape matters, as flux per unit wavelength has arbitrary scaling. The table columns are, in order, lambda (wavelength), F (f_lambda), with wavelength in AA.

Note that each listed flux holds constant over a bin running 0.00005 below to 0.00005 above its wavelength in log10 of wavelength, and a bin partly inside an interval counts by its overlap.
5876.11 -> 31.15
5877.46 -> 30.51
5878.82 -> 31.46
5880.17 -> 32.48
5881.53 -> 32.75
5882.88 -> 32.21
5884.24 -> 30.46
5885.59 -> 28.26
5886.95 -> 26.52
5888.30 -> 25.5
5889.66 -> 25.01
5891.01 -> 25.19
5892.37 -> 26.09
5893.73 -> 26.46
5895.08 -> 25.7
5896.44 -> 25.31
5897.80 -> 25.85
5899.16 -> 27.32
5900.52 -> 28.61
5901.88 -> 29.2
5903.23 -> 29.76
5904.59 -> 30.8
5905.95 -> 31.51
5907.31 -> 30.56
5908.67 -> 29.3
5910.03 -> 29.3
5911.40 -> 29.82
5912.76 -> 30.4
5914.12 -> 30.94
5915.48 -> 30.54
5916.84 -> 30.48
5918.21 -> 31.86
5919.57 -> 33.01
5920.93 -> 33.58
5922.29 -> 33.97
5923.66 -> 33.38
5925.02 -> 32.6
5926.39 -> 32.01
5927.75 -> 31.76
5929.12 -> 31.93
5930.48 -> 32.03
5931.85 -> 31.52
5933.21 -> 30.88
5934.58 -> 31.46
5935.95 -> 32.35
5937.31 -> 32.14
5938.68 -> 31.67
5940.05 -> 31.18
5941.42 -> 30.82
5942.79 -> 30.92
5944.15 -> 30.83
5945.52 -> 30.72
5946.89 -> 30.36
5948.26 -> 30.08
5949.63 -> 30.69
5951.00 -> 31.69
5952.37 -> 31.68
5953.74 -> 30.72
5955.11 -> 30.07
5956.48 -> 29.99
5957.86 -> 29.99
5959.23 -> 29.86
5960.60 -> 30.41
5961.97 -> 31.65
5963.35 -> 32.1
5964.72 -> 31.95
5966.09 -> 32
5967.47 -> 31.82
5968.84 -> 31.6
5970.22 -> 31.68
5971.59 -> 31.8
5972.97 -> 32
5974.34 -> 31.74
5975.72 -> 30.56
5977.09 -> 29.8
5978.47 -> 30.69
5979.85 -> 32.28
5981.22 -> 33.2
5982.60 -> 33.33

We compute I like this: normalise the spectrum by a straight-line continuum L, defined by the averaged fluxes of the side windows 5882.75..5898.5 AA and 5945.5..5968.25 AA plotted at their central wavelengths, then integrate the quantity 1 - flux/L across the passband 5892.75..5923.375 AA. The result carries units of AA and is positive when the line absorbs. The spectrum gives -2.1 AA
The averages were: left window 26.7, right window 30.9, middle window 29.8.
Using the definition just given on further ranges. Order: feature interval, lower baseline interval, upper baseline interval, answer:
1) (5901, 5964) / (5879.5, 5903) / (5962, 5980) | -3.0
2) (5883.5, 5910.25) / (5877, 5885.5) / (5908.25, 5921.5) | 2.9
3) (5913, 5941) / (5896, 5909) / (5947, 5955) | -1.9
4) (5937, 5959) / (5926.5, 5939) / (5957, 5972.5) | 0.5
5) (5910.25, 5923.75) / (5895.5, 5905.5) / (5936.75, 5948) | -1.1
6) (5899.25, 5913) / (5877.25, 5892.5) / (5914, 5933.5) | 0.4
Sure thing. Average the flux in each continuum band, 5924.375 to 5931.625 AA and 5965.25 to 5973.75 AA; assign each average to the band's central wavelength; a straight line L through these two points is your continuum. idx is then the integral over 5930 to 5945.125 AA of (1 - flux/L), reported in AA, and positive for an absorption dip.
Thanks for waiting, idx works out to 0.26 AA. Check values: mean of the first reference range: 32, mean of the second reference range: 31.8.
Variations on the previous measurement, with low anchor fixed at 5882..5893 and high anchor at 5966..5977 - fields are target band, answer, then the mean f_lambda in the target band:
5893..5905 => 0.2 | 27.6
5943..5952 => -0.1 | 30.8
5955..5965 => 0.1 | 30.7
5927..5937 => -0.7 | 31.7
